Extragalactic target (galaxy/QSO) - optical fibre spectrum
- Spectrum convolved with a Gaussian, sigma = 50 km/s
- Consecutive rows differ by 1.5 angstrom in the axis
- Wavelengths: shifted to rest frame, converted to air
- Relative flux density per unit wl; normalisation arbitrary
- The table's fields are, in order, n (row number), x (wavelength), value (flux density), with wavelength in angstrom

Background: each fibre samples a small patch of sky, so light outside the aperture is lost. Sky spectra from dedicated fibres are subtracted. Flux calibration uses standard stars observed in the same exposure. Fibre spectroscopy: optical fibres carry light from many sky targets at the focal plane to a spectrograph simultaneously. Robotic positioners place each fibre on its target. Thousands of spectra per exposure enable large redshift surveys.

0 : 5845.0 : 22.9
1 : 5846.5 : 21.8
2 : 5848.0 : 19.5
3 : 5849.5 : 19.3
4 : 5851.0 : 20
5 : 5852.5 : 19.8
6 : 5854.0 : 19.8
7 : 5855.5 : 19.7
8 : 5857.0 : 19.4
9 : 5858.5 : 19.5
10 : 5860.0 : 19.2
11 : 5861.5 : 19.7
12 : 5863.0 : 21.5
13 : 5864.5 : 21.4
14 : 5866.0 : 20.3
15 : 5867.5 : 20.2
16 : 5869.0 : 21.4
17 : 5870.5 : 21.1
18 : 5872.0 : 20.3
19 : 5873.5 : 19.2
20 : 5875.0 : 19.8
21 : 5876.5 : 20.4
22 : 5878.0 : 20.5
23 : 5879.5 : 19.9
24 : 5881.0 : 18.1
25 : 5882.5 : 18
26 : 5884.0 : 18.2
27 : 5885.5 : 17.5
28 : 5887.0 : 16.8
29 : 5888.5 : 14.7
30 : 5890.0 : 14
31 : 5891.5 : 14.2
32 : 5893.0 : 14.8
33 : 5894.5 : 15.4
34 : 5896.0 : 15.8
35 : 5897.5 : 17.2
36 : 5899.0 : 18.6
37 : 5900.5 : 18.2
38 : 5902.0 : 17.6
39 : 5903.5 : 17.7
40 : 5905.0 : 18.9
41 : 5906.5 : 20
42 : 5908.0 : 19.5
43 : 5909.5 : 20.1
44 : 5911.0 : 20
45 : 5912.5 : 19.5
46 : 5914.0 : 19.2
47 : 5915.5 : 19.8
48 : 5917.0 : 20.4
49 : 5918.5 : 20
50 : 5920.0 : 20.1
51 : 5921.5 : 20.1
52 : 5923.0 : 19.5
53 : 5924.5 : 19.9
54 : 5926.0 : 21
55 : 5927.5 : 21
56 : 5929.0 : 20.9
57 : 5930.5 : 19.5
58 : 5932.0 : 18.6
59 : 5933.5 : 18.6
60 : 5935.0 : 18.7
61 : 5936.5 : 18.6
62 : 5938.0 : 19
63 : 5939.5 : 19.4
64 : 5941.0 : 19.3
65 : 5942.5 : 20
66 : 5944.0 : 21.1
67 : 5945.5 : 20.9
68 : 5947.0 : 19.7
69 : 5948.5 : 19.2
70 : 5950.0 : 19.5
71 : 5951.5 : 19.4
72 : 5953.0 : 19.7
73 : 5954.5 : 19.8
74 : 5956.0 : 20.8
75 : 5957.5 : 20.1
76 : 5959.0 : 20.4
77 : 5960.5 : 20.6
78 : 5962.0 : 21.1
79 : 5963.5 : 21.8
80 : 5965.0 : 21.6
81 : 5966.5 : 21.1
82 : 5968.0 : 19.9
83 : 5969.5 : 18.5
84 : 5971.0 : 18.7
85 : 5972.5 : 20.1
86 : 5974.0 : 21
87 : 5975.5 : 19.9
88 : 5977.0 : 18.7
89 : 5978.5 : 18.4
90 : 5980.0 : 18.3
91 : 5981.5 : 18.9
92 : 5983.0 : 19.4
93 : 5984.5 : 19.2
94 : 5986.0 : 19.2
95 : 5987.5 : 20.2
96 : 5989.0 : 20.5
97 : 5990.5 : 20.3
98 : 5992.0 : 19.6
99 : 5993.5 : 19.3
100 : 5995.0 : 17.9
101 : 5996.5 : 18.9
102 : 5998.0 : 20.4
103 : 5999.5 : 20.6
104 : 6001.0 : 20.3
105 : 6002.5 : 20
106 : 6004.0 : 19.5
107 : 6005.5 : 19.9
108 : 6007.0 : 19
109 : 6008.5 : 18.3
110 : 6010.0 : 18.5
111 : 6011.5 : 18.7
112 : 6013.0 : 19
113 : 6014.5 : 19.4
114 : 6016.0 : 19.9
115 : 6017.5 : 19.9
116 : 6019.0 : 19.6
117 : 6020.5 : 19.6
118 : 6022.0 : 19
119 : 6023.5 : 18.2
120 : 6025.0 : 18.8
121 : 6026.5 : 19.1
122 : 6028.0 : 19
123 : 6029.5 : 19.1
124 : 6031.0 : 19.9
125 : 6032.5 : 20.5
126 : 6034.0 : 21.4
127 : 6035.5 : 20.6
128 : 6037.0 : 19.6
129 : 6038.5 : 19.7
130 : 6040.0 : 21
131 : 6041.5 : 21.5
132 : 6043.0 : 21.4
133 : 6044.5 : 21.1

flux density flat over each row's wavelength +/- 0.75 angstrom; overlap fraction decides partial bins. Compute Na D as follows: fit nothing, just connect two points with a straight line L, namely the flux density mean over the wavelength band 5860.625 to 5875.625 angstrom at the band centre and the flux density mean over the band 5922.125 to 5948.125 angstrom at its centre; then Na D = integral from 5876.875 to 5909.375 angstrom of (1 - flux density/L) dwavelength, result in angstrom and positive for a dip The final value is 4.4 angstrom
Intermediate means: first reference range 20.5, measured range 17.5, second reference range 19.7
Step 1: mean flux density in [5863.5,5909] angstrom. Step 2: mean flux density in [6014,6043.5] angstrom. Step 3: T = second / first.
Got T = 1.08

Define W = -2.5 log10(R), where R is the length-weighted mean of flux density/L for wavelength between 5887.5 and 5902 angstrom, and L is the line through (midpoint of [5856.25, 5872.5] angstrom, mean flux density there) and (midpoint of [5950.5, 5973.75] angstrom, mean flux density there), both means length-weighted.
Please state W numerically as 0.26 mag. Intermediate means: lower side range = 20.4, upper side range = 20.2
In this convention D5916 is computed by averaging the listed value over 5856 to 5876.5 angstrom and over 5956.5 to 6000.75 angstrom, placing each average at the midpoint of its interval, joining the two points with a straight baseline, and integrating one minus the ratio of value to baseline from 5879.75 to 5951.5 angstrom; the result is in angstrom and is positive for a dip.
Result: 4.8 angstrom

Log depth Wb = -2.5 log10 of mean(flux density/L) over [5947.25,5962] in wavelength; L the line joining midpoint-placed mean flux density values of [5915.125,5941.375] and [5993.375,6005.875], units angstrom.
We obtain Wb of -0.017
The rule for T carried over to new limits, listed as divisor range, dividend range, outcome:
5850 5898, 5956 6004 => 1.06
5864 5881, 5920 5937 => 0.97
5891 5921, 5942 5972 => 1.10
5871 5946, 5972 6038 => 1.04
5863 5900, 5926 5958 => 1.08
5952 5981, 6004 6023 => 0.96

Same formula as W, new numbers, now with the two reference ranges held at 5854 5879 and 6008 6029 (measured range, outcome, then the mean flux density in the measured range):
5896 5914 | 0.07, 18.7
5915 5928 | -0.02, 20.2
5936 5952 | 0.00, 19.7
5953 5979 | -0.04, 20.2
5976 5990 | 0.01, 19.2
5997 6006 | -0.05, 20.1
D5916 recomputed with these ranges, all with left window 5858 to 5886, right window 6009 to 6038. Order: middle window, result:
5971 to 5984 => 0.2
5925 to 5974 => -0.8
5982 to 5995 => 0.0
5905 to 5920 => -0.1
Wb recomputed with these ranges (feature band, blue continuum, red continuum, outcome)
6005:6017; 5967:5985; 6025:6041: 0.034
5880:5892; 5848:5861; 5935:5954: 0.183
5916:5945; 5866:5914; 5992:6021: -0.060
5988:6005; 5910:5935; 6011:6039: -0.008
